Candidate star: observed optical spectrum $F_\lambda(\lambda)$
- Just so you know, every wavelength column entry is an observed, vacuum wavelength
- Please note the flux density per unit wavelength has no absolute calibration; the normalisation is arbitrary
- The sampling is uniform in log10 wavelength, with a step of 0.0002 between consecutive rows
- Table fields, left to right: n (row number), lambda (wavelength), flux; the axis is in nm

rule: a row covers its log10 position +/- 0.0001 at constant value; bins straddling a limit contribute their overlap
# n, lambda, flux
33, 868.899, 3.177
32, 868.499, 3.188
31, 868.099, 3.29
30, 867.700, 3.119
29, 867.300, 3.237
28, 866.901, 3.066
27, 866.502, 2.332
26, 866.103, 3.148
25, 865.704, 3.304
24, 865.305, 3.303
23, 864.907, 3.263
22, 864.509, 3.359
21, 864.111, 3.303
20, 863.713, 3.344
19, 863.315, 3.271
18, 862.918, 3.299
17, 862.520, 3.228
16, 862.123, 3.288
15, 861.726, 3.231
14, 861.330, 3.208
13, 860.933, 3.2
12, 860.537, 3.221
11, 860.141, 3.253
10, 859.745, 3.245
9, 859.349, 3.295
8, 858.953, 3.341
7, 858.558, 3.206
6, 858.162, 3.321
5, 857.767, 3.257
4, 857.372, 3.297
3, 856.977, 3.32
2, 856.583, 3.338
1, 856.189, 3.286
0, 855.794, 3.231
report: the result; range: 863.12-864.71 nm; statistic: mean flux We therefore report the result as 3.32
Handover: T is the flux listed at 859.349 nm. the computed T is 3.295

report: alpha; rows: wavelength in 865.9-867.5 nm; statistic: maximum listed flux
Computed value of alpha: 3.237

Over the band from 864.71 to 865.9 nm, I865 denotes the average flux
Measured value 3.29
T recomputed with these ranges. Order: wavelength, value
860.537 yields 3.221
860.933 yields 3.2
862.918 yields 3.299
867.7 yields 3.119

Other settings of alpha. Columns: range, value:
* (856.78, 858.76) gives 3.321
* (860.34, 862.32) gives 3.288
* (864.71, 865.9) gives 3.304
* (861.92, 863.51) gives 3.299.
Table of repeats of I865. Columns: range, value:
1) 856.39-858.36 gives 3.31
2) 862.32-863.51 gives 3.27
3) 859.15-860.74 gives 3.25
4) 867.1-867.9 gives 3.18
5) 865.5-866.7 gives 2.93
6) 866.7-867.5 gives 3.15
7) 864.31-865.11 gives 3.31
